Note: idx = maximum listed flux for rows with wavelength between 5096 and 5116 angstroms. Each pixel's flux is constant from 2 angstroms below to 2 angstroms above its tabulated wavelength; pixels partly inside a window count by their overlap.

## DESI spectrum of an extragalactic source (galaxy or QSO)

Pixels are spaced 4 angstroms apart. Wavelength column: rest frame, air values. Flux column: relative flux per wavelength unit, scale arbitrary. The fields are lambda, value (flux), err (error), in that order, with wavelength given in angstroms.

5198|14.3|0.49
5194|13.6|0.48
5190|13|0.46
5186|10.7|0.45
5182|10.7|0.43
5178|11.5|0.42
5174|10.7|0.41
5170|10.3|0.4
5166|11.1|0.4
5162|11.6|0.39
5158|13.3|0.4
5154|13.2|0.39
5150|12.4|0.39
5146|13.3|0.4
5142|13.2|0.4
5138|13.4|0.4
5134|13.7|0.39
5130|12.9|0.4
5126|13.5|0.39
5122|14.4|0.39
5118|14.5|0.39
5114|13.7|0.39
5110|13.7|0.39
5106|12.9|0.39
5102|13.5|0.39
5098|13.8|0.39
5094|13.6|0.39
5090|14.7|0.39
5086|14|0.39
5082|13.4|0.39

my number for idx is 13.8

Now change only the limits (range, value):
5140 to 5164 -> 13.3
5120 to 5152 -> 14.4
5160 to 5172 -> 11.6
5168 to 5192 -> 13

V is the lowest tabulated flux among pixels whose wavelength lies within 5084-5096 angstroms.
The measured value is 13.6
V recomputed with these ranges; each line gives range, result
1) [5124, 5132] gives 12.9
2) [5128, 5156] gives 12.4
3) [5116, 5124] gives 14.4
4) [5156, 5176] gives 10.3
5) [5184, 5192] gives 10.7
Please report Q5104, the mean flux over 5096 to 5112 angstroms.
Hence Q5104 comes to 13.5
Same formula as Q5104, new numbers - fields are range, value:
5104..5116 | 13.4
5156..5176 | 11.4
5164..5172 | 10.7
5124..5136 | 13.4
